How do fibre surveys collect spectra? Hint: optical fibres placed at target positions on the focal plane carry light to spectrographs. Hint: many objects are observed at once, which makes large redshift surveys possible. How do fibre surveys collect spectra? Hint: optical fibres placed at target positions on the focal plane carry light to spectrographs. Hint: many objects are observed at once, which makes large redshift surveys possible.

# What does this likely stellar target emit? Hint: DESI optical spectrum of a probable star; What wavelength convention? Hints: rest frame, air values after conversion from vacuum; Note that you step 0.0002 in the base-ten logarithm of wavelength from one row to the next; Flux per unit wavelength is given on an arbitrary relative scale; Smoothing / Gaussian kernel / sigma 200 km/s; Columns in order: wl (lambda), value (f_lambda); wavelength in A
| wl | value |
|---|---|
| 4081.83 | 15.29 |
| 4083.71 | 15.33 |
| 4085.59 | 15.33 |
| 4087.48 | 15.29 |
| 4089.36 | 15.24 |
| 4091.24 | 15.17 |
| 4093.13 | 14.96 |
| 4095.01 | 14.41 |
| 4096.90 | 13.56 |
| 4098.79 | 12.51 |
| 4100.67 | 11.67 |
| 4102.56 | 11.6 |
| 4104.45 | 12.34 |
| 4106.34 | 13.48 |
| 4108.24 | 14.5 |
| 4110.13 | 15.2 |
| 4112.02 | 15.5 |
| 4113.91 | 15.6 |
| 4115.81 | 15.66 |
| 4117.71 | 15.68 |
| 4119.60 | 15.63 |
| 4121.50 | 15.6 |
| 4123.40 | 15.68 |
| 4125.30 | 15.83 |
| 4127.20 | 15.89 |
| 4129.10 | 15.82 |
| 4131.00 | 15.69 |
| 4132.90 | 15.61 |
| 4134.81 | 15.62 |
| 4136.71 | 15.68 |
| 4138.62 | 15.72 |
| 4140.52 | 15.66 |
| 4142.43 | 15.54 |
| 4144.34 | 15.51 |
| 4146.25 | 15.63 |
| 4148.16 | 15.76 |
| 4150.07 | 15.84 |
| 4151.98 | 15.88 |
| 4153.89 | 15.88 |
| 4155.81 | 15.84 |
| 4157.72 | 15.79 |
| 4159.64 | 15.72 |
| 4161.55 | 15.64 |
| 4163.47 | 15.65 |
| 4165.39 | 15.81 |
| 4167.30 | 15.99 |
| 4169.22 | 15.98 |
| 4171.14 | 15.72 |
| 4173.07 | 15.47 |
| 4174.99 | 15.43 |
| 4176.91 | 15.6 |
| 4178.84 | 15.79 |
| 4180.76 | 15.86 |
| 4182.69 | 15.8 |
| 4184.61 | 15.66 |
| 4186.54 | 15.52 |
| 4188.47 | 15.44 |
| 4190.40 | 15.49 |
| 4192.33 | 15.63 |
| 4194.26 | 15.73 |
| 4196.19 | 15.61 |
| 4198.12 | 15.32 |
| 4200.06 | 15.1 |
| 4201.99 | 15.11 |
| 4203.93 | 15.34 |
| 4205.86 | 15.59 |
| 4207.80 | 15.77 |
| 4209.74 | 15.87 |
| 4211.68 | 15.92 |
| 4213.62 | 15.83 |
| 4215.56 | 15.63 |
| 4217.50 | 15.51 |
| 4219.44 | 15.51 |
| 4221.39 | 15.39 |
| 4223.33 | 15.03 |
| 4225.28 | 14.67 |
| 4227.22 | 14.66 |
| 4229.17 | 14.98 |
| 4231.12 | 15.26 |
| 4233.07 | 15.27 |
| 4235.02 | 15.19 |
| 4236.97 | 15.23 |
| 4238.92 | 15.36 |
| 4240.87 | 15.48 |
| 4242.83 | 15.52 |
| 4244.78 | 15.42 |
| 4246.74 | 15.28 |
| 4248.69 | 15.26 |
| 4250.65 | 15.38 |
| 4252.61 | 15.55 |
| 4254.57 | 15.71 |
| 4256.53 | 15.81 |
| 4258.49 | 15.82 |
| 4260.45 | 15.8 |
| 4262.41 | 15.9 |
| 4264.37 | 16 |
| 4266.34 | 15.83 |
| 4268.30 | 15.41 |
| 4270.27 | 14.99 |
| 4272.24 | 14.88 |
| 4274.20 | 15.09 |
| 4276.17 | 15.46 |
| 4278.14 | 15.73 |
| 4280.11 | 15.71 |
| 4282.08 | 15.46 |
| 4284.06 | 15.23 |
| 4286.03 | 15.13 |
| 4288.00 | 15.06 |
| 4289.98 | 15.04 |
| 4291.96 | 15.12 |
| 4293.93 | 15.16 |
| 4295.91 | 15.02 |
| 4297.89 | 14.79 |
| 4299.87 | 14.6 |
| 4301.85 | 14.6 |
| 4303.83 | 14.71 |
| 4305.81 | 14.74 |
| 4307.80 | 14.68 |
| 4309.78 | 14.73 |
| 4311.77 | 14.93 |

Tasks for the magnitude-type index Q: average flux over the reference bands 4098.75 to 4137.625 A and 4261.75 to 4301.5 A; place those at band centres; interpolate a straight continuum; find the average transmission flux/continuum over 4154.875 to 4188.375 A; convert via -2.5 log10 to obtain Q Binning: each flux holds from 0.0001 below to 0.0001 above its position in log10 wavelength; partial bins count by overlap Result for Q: -0.05 mag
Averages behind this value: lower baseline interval 14.9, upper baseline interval 15.3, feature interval 15.7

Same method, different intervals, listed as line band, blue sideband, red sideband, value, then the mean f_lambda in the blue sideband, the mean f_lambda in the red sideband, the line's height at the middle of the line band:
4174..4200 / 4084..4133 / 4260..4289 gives -0.037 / 14.7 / 15.4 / 15.1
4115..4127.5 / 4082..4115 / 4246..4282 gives -0.092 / 14.2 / 15.5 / 14.4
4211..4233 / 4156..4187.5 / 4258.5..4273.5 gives 0.024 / 15.7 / 15.6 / 15.6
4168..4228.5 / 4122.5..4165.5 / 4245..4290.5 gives 0.007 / 15.7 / 15.5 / 15.6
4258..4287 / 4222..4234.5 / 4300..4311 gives -0.048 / 15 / 14.7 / 14.8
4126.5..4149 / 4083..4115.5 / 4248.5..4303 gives -0.086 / 14.2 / 15.3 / 14.5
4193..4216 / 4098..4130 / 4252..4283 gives -0.027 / 14.6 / 15.6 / 15.2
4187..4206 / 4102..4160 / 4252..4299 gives -0.004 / 15.4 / 15.4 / 15.4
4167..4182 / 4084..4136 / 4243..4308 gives -0.051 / 14.8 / 15.3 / 15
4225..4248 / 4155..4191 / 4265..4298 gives 0.016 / 15.7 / 15.3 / 15.4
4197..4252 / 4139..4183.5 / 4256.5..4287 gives 0.018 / 15.7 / 15.5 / 15.6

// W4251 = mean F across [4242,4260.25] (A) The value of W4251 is 15.5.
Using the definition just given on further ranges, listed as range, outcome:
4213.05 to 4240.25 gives 15.2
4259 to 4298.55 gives 15.4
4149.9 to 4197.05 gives 15.7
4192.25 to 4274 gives 15.4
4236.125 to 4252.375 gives 15.4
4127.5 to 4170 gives 15.7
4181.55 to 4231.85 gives 15.4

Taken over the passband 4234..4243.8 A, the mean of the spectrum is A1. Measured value 15.4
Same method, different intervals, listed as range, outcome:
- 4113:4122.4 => 15.6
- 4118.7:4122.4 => 15.6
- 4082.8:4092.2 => 15.3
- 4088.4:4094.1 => 15.1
